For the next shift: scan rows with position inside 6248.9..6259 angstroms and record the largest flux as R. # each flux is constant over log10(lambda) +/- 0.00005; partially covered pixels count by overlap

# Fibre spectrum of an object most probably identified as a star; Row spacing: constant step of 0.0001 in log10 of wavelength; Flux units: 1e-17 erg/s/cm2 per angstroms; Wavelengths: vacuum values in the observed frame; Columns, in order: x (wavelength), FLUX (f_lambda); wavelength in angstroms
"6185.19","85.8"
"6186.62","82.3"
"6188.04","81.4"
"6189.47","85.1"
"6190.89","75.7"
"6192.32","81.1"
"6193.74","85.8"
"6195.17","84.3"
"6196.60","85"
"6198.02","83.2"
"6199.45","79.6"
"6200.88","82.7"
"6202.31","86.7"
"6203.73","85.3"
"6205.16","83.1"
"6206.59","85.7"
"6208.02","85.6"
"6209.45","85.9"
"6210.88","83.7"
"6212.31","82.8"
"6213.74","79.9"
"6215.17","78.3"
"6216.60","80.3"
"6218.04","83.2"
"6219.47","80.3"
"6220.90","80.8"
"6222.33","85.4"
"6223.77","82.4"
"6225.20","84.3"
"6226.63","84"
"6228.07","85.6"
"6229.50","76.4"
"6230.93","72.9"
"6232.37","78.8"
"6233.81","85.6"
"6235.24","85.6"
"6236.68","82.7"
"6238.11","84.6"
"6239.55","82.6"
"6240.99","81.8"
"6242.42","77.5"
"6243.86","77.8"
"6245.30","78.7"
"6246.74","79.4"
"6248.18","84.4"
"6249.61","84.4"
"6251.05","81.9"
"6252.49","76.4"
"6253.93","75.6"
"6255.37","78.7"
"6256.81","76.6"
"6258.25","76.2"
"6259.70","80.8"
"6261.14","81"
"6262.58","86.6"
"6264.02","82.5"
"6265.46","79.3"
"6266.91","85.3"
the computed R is 84.4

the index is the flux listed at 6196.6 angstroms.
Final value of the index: 85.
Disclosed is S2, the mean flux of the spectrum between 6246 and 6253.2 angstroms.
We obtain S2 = 81.3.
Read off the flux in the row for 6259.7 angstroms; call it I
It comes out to 80.8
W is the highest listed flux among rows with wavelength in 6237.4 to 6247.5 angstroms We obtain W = 84.6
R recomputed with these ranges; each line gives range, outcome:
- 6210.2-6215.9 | 83.7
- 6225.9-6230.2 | 85.6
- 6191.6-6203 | 86.7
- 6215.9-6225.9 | 85.4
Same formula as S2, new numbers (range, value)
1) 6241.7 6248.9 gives 79.7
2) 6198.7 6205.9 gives 83.5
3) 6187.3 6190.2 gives 83.3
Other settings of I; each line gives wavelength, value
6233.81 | 85.6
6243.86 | 77.8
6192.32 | 81.1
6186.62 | 82.3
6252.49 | 76.4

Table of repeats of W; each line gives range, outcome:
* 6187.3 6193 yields 85.1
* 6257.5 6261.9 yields 81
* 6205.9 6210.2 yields 85.9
